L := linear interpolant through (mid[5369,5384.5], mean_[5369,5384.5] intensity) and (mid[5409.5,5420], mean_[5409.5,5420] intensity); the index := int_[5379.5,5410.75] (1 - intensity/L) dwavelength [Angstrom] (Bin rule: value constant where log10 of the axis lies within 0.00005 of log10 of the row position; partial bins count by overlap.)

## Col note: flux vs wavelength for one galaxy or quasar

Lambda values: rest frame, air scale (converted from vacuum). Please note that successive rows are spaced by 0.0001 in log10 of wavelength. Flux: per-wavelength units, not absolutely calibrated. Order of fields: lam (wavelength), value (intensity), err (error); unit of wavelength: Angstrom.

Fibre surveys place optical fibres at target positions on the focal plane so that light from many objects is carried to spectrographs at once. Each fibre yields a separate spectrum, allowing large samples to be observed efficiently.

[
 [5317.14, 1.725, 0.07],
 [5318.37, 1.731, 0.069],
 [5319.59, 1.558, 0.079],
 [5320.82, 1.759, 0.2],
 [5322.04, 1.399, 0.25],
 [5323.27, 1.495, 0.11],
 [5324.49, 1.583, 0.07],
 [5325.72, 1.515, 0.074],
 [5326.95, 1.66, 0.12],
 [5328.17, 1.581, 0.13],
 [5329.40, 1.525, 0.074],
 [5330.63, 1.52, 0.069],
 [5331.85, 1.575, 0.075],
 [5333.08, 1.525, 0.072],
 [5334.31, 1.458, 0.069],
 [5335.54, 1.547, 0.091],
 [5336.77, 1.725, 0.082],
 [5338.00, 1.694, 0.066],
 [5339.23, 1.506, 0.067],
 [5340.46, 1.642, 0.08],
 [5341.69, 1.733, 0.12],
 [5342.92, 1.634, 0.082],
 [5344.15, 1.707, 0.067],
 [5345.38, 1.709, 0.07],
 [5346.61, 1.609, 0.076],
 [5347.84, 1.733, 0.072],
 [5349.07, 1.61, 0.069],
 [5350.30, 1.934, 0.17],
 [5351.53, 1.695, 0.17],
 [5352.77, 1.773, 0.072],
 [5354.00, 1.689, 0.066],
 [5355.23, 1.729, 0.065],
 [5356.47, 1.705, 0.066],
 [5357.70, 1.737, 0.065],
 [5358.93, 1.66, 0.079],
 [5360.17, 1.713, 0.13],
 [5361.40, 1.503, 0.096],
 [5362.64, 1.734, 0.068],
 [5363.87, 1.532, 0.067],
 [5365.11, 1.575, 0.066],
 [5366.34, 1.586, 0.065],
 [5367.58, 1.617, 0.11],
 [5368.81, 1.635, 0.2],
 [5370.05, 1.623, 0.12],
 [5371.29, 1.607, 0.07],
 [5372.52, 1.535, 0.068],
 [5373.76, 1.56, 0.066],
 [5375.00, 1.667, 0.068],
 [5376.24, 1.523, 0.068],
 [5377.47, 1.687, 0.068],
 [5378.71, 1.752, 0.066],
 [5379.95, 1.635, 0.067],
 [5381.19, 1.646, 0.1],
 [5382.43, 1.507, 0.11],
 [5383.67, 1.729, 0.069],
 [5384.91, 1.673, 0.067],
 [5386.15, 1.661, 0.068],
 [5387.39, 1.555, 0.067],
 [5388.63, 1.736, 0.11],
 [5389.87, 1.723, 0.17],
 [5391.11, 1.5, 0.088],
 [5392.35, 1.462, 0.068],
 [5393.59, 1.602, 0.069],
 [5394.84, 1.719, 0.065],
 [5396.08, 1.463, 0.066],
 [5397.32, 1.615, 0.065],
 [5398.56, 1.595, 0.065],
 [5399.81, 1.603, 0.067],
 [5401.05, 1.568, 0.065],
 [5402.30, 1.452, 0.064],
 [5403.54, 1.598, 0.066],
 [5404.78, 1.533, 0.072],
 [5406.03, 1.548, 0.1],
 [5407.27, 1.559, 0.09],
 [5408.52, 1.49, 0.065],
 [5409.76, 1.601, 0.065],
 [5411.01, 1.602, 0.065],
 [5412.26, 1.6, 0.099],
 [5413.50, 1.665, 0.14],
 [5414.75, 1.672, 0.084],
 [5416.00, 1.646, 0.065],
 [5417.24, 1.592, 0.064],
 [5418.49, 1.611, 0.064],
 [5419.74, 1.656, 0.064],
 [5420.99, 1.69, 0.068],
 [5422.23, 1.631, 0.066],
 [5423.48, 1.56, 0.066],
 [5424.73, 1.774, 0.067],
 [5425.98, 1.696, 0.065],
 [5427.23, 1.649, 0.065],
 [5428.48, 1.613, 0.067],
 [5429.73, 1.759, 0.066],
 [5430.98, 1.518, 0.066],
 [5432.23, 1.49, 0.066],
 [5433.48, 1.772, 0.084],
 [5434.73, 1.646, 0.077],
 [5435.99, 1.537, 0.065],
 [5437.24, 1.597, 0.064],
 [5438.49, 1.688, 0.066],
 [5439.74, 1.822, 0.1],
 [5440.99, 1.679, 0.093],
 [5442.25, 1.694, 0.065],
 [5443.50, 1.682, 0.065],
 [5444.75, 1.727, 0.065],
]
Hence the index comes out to 0.7 Angstrom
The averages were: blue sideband 1.62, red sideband 1.63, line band 1.59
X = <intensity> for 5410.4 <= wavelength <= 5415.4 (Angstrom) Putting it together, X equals 1.63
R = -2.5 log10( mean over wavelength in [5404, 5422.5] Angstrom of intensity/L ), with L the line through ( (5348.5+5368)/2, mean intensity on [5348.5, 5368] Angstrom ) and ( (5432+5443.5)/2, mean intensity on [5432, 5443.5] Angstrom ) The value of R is 0.04 mag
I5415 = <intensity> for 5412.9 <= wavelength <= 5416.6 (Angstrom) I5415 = 1.66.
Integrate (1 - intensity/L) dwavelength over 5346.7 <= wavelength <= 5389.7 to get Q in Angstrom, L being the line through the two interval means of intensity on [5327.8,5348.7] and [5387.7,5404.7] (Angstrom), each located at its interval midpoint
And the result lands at -1.5 Angstrom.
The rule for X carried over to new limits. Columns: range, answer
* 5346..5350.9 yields 1.72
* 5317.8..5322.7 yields 1.61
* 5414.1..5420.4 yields 1.63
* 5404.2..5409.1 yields 1.53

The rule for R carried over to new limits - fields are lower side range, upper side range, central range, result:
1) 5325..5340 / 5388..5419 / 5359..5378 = -0.02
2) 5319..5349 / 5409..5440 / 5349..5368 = -0.04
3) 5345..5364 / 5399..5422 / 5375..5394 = 0.01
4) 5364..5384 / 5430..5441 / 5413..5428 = -0.01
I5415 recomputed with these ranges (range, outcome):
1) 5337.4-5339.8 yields 1.6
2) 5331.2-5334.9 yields 1.52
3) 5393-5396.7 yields 1.59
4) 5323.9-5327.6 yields 1.59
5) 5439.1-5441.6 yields 1.75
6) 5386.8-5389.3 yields 1.65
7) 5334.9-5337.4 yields 1.63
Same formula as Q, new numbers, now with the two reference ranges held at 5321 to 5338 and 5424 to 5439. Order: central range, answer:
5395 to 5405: 0.34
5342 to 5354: -1.05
